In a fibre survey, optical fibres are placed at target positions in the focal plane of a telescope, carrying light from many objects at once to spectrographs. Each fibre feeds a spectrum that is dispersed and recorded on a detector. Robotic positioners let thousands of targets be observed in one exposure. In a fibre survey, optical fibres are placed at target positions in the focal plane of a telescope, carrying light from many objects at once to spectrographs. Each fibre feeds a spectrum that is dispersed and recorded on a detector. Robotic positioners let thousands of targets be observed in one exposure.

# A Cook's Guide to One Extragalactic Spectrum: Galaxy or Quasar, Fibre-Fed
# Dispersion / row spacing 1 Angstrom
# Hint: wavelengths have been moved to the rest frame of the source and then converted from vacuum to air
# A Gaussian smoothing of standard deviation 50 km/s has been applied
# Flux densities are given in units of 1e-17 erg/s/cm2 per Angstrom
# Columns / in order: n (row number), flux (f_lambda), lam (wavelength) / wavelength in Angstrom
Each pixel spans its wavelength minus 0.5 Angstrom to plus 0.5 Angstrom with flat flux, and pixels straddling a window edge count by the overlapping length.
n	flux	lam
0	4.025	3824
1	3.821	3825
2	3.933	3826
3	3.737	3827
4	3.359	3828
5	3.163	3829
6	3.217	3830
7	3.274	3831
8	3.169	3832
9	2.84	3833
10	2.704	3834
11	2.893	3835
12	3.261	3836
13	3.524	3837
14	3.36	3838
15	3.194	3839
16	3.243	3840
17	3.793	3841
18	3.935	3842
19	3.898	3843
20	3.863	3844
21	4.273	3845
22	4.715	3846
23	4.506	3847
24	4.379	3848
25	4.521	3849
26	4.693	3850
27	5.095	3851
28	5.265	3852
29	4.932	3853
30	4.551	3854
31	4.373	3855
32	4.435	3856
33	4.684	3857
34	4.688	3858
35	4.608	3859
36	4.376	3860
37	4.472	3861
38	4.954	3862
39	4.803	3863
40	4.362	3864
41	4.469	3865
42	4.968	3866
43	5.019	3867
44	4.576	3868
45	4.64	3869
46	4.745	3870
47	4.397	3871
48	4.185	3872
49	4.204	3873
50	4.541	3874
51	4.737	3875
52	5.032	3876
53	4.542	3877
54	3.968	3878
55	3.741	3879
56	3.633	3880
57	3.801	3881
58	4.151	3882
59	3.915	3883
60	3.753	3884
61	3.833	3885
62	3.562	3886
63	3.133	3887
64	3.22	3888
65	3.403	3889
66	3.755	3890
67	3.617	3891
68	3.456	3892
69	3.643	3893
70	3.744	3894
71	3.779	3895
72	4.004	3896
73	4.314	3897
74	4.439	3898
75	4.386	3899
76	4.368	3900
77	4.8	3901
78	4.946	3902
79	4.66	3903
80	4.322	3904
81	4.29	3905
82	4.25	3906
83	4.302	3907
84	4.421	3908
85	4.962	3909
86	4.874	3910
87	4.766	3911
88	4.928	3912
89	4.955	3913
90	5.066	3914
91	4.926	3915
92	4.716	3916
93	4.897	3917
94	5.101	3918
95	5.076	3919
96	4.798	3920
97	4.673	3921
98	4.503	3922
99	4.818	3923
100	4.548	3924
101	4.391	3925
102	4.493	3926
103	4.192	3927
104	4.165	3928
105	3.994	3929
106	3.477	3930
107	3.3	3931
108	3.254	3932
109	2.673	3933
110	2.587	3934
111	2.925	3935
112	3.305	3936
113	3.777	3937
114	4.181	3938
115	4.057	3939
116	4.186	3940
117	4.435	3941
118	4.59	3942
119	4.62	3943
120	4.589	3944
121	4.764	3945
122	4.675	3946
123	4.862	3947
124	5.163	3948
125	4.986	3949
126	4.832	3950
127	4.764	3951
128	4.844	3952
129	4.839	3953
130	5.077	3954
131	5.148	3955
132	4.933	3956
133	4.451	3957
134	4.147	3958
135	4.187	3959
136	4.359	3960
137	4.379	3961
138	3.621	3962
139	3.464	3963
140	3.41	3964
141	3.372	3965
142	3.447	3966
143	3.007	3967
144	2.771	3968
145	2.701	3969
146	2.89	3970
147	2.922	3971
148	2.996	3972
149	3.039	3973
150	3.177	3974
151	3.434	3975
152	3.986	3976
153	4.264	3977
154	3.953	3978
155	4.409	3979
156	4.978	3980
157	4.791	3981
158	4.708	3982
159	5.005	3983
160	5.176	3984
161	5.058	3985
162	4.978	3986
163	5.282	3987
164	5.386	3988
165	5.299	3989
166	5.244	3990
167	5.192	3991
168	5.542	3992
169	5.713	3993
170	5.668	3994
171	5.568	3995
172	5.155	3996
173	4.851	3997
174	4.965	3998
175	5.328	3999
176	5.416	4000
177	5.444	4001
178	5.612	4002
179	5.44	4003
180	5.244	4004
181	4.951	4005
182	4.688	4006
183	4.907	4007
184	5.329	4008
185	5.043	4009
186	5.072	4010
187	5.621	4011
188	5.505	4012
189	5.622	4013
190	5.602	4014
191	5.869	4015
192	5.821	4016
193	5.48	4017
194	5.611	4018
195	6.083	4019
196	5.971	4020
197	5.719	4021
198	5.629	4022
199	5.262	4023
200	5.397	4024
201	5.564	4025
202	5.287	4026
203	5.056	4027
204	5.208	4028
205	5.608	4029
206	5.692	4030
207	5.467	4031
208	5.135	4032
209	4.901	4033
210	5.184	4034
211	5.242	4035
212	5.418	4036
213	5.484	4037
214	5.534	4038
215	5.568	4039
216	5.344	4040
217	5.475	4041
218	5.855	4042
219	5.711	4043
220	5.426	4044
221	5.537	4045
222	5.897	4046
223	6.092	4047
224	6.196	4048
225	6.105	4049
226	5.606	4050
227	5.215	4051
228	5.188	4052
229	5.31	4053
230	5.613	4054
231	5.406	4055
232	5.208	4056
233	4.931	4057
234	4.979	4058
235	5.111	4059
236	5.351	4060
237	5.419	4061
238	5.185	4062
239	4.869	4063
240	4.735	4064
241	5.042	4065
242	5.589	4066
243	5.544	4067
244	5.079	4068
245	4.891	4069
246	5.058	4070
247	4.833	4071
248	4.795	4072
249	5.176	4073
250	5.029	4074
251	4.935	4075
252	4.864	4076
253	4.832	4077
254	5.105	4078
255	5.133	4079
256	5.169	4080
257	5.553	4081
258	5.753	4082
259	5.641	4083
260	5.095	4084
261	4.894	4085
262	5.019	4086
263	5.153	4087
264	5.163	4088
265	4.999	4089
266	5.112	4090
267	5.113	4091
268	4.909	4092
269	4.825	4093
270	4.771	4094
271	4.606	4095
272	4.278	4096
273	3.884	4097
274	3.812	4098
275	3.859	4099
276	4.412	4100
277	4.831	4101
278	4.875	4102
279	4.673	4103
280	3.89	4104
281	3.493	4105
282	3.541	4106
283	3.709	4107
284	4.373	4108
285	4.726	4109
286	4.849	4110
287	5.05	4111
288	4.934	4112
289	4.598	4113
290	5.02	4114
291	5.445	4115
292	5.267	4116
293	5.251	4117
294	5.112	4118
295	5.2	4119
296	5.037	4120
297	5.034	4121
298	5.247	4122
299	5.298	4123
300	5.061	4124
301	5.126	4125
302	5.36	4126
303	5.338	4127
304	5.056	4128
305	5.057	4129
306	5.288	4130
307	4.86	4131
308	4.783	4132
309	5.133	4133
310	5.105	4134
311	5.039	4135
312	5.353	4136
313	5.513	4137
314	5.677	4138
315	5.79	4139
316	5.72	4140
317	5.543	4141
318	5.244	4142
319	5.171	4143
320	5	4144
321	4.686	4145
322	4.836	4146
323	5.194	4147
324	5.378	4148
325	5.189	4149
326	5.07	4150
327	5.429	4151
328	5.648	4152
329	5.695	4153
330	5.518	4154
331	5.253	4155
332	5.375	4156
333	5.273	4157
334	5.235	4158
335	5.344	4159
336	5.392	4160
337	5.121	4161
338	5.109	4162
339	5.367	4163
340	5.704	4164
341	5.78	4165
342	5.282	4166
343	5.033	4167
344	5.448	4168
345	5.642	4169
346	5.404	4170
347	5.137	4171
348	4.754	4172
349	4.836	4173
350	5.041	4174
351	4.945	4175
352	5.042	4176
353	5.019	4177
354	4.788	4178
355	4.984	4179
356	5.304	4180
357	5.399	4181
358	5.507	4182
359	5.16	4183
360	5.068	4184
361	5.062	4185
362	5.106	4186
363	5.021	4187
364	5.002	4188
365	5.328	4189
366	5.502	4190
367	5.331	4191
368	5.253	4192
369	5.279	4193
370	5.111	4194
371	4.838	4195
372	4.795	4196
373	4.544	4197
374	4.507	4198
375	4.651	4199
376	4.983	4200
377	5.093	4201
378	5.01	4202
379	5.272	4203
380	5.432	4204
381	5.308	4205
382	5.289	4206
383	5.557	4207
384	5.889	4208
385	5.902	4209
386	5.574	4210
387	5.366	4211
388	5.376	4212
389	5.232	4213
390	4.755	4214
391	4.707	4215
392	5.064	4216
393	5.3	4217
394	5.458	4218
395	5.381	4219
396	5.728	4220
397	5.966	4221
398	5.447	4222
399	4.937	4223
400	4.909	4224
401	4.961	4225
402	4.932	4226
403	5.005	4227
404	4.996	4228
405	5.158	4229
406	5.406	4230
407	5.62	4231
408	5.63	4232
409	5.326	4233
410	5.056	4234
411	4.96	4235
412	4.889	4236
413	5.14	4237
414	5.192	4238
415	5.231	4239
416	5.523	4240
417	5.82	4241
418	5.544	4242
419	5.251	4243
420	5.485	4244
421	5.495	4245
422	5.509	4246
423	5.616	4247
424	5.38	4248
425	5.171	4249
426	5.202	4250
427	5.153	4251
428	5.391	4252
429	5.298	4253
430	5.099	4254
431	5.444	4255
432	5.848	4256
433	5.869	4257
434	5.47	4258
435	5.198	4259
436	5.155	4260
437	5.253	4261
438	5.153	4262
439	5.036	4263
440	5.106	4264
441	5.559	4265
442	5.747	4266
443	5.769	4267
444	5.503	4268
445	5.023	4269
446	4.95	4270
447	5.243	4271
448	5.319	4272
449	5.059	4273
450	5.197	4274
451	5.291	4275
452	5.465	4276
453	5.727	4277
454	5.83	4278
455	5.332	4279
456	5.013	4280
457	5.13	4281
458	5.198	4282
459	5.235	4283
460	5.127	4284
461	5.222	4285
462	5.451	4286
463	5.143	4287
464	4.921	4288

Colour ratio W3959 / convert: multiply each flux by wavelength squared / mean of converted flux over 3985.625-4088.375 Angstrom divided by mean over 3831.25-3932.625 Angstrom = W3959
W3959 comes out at 1.36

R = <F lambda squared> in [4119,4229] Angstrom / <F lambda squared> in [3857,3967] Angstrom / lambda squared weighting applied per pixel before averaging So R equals 1.38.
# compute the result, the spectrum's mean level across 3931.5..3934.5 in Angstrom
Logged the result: 2.84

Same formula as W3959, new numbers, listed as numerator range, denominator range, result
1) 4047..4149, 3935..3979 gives 1.33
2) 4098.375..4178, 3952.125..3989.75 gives 1.33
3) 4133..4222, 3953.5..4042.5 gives 1.17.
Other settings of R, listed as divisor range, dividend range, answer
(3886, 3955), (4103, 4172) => 1.33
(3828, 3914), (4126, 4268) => 1.48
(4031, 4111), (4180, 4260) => 1.12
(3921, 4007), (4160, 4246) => 1.34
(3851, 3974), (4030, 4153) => 1.32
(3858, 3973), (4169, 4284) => 1.45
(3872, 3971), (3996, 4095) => 1.35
